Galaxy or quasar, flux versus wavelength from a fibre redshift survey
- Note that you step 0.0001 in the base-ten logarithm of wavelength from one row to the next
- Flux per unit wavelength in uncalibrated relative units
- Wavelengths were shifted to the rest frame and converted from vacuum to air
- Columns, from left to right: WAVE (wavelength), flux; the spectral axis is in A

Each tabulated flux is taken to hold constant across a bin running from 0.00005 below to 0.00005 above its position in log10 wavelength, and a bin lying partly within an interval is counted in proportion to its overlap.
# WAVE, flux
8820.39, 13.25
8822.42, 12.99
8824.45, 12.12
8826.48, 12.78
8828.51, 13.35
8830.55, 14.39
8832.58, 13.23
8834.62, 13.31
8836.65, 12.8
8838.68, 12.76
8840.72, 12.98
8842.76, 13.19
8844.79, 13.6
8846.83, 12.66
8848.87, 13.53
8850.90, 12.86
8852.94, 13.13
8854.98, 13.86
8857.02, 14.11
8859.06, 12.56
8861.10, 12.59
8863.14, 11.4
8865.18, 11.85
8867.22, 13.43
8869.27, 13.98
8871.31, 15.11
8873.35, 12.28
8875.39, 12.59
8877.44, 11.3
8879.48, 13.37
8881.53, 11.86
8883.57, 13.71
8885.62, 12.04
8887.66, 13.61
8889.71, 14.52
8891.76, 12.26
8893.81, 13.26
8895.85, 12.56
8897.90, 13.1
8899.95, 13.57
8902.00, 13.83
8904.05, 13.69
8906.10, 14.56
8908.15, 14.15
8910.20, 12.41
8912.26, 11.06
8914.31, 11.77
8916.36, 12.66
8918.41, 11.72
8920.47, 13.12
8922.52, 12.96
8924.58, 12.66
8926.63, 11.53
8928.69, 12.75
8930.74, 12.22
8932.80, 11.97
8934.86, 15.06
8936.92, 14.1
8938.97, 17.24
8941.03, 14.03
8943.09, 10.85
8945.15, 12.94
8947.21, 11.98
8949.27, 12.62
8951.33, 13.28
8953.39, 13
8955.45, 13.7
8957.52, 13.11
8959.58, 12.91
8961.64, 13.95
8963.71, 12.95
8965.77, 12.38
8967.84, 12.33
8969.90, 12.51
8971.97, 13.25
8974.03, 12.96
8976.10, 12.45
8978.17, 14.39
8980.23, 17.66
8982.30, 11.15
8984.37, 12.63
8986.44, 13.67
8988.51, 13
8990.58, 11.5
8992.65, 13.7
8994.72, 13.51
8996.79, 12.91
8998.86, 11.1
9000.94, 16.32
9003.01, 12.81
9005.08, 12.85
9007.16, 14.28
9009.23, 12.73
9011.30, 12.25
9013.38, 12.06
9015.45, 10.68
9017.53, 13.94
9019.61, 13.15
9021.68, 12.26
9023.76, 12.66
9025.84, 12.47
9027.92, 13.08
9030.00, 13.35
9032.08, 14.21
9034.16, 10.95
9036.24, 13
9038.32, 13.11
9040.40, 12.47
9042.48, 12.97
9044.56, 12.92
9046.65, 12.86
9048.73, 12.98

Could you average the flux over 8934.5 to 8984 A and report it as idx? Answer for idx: 13.3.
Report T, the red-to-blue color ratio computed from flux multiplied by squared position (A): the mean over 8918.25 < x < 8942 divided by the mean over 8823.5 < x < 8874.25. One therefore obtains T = 1.0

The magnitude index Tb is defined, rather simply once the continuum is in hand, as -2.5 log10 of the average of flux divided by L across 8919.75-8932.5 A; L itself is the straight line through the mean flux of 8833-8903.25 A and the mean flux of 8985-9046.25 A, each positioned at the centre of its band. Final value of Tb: 0.042 mag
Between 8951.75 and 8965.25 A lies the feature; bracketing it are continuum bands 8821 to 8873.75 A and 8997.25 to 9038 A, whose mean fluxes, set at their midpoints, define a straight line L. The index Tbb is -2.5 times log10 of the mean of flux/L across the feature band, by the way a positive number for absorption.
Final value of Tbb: -0.02 mag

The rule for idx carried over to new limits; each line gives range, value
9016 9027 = 12.8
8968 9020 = 13.1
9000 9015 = 13.2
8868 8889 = 13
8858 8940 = 13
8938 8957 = 13.3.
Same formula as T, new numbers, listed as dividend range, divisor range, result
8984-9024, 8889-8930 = 1.02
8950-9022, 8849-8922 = 1.03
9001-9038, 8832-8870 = 1.02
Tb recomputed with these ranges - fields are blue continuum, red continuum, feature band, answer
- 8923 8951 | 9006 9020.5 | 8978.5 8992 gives -0.041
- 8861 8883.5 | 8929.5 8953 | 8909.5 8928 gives 0.077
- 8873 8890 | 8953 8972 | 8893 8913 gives -0.036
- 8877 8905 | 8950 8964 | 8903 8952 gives 0.018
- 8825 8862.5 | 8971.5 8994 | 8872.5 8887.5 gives 0.058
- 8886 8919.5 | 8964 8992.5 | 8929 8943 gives -0.062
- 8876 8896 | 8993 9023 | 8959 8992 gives -0.017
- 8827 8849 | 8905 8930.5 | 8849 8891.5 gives -0.003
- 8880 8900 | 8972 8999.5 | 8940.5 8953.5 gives 0.043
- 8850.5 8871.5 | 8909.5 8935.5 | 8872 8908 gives -0.029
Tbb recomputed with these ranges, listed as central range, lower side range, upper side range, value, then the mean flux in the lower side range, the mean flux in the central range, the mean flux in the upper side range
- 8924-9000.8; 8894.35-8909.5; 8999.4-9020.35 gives 0.01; 13.6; 13.1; 13.1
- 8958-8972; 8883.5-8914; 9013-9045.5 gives 0.01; 13.2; 12.9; 12.7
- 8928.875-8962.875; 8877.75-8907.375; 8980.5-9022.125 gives -0.02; 13.2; 13.3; 12.9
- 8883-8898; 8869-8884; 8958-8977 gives -0.01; 13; 13.1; 12.9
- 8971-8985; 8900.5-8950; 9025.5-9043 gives -0.05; 13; 13.5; 12.9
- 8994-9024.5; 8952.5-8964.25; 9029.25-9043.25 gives 0.01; 13.3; 12.9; 12.9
